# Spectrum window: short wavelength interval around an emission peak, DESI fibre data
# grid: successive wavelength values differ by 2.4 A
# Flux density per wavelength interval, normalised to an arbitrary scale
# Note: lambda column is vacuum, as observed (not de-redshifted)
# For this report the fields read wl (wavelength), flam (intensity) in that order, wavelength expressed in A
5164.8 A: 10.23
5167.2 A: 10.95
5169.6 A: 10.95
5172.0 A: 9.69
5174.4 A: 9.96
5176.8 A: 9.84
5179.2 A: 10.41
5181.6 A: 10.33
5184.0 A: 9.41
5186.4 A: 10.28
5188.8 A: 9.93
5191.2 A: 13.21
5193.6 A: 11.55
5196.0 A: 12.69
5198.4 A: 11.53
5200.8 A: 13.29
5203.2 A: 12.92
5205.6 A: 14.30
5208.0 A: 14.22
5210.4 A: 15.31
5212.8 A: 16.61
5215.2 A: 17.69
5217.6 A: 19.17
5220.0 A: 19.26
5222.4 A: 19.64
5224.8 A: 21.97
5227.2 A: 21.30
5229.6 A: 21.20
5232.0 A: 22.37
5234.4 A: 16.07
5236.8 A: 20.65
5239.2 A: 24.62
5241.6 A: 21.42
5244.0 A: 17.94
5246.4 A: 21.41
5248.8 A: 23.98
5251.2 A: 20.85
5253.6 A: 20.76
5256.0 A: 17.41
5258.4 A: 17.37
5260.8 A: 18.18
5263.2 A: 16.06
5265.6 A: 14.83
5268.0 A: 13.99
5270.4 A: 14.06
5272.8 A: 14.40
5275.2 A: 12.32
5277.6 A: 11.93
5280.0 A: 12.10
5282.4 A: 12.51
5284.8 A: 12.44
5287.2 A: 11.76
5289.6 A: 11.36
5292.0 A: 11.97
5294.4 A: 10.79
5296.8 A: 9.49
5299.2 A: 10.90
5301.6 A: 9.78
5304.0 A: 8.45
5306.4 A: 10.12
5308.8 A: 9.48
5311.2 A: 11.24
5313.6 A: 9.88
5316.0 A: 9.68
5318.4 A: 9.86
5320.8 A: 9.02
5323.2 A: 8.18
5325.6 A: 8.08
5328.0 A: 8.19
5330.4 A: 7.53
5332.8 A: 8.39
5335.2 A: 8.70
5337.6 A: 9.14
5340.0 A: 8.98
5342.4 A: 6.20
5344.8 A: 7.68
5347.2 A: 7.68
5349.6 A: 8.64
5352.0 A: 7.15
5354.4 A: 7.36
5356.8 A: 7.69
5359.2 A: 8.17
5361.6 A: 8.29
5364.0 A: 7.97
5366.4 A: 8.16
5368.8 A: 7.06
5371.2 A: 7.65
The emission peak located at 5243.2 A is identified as C IV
